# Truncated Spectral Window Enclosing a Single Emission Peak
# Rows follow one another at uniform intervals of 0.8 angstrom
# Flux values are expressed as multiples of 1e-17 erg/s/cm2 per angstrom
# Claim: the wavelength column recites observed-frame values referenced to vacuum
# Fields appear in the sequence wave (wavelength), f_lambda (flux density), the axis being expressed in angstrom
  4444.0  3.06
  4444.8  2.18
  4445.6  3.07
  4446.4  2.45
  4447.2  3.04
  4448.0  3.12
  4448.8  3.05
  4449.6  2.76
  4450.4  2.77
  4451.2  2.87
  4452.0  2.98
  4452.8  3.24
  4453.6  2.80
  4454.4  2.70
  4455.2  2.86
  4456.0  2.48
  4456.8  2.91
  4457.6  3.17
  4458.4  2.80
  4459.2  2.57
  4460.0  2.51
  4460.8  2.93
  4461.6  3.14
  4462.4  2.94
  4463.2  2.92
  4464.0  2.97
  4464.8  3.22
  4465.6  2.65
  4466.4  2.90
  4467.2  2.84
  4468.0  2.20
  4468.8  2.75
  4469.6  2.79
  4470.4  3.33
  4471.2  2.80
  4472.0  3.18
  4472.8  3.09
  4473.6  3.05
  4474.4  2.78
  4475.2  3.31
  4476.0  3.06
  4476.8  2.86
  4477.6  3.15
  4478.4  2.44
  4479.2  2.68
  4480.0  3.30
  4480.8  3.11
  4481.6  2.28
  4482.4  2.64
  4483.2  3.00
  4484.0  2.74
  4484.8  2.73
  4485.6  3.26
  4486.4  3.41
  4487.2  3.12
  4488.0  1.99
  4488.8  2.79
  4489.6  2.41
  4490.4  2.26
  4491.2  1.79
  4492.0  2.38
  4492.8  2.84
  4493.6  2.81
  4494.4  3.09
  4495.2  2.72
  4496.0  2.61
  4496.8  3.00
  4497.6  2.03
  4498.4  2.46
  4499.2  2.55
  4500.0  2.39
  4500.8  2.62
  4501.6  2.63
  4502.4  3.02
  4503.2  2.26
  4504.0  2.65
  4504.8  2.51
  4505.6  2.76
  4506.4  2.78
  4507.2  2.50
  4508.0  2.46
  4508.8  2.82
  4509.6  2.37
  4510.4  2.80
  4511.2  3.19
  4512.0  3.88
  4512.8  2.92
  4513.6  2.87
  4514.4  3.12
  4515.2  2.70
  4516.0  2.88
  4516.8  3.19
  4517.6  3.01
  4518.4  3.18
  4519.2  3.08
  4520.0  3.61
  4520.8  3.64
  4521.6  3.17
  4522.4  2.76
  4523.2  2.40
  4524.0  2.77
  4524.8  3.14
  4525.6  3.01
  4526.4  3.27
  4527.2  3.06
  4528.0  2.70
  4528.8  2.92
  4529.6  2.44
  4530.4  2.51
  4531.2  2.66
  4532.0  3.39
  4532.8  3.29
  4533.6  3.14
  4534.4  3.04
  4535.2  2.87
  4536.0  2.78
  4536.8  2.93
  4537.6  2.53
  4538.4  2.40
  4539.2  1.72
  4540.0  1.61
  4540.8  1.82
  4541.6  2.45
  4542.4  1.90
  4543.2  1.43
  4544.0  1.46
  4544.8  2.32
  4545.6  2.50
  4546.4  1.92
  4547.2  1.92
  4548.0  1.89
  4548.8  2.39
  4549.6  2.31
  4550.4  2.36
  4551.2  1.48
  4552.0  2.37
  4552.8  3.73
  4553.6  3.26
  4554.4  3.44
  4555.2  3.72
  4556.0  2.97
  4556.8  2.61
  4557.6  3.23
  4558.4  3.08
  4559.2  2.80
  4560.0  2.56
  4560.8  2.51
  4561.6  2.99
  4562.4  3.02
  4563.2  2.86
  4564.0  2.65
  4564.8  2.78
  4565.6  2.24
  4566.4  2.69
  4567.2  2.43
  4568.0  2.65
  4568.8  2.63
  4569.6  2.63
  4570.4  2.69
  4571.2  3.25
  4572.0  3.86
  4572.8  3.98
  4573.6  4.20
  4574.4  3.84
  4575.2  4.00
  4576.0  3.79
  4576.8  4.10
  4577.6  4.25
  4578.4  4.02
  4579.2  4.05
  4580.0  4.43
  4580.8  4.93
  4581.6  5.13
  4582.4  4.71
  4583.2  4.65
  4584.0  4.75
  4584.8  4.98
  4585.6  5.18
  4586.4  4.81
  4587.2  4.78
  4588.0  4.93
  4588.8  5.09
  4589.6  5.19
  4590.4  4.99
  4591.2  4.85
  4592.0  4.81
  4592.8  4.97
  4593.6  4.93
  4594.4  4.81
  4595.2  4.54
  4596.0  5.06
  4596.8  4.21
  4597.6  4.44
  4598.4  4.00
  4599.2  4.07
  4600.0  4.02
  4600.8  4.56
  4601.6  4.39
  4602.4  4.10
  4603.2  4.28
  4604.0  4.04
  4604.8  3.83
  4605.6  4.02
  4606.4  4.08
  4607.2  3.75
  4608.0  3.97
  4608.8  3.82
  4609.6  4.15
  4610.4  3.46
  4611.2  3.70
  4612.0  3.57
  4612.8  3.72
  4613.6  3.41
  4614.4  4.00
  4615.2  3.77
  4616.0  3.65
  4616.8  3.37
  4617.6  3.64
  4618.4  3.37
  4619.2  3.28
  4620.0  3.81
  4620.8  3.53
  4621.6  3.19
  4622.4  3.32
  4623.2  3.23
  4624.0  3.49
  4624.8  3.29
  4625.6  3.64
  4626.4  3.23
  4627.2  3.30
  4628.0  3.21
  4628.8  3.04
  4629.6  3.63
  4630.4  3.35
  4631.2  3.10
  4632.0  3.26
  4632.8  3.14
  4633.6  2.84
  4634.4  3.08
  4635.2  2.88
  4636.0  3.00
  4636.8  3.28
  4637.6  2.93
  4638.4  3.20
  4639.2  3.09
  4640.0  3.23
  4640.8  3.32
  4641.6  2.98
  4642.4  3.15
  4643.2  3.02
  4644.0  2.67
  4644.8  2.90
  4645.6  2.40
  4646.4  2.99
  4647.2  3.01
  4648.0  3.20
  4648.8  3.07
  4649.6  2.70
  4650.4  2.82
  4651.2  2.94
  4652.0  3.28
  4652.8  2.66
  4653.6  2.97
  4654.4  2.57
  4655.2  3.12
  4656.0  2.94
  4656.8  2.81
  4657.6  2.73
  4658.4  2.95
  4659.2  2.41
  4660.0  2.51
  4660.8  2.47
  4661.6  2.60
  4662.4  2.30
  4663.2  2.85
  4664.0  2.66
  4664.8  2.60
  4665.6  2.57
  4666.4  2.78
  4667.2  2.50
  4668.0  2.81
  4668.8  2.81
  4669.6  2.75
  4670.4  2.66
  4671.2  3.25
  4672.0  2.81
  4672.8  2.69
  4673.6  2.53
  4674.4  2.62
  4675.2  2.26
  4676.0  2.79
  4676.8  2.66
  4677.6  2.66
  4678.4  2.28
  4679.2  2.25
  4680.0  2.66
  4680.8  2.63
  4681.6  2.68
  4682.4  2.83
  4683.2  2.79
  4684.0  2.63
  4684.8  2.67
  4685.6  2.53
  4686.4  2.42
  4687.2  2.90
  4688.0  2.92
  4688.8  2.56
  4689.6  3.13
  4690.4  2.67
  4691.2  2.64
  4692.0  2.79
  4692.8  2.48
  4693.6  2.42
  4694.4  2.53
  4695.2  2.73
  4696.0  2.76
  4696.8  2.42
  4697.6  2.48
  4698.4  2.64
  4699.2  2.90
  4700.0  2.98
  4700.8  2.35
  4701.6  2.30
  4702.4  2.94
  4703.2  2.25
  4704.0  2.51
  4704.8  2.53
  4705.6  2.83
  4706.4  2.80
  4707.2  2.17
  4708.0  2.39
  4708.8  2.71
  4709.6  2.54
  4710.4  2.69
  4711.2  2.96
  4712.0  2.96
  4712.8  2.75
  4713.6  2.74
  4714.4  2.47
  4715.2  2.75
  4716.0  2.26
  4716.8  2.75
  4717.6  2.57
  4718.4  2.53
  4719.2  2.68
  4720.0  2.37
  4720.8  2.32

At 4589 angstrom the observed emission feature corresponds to C IV 1549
